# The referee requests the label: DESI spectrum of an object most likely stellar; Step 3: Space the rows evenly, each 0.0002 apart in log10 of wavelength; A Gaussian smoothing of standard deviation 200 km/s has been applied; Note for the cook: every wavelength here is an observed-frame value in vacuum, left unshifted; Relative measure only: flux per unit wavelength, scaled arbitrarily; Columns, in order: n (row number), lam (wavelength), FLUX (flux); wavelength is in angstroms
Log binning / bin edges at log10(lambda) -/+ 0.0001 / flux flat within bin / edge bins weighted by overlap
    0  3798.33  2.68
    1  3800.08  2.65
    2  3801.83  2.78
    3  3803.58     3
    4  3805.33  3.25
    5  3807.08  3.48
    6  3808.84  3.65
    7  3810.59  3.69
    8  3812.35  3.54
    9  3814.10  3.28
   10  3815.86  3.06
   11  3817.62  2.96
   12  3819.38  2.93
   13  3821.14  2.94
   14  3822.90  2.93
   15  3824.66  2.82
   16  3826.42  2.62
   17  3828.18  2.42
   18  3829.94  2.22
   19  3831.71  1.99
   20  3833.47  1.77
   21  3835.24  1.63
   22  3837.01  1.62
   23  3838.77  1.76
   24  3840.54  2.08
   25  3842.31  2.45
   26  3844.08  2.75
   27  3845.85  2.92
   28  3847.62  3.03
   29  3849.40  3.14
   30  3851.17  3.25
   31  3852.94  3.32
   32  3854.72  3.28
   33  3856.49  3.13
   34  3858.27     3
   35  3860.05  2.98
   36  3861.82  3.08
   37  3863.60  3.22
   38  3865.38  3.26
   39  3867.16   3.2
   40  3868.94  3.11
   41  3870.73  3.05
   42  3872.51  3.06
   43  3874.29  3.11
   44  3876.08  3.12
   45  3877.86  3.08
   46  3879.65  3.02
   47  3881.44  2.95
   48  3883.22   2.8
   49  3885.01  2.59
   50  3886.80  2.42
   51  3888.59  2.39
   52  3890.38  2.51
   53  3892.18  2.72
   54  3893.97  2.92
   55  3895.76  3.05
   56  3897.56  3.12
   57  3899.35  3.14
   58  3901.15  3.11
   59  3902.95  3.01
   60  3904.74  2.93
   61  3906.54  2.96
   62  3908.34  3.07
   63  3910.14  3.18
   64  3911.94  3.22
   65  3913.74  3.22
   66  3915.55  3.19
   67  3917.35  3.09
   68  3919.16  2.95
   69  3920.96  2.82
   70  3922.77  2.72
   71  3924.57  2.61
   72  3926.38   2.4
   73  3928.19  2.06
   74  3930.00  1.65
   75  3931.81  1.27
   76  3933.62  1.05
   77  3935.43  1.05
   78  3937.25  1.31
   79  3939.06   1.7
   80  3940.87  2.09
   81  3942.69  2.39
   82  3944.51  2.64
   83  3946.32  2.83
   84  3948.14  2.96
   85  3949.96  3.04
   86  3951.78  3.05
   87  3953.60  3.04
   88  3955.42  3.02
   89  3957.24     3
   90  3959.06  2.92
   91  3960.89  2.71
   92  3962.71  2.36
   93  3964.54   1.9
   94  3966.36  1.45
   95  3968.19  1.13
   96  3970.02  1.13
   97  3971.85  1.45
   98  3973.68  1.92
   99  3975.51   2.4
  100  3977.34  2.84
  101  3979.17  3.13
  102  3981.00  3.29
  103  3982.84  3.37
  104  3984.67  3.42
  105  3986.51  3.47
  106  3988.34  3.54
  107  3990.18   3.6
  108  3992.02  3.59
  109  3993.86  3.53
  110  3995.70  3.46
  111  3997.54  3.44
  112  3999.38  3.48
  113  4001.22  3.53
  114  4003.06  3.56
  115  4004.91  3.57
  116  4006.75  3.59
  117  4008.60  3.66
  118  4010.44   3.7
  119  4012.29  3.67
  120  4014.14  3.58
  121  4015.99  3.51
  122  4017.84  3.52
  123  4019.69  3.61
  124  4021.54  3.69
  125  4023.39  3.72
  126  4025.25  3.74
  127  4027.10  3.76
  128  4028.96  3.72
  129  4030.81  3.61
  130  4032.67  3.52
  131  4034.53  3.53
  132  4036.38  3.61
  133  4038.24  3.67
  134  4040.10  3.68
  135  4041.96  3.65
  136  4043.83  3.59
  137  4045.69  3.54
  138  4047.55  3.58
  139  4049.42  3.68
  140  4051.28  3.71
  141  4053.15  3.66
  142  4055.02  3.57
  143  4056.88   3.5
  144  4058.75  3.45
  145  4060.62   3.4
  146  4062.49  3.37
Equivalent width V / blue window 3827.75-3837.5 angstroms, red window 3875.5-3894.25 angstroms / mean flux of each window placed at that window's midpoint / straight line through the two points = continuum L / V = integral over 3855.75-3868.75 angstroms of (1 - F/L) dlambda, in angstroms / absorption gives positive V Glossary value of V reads -3.9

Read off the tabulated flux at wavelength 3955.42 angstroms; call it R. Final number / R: 3.02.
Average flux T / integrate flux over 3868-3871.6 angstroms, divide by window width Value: 3.08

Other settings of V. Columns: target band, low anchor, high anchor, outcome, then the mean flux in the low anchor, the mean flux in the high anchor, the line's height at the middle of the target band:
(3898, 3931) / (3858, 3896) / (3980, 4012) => 2.79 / 2.94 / 3.52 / 3.12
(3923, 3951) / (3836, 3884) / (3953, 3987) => 5.70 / 2.92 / 2.51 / 2.63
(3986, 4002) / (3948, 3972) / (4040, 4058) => -3.77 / 2.38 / 3.61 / 2.85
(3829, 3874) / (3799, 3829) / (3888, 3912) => 4.04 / 3.06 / 2.95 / 3.01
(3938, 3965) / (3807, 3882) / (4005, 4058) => 5.37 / 2.87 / 3.63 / 3.3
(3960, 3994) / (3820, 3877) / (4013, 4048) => 7.61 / 2.76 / 3.62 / 3.37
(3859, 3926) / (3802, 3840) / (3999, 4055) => 1.57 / 2.73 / 3.62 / 3.04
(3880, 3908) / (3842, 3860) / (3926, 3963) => -1.54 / 3.04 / 2.31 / 2.71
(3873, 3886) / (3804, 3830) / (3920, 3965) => -1.13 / 3.08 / 2.35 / 2.72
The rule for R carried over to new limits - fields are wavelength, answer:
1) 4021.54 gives 3.69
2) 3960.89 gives 2.71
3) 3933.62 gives 1.05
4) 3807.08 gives 3.48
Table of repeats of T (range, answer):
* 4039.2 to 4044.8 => 3.64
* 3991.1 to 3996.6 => 3.53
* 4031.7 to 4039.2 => 3.58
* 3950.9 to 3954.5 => 3.05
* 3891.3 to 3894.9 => 2.83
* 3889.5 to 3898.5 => 2.87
